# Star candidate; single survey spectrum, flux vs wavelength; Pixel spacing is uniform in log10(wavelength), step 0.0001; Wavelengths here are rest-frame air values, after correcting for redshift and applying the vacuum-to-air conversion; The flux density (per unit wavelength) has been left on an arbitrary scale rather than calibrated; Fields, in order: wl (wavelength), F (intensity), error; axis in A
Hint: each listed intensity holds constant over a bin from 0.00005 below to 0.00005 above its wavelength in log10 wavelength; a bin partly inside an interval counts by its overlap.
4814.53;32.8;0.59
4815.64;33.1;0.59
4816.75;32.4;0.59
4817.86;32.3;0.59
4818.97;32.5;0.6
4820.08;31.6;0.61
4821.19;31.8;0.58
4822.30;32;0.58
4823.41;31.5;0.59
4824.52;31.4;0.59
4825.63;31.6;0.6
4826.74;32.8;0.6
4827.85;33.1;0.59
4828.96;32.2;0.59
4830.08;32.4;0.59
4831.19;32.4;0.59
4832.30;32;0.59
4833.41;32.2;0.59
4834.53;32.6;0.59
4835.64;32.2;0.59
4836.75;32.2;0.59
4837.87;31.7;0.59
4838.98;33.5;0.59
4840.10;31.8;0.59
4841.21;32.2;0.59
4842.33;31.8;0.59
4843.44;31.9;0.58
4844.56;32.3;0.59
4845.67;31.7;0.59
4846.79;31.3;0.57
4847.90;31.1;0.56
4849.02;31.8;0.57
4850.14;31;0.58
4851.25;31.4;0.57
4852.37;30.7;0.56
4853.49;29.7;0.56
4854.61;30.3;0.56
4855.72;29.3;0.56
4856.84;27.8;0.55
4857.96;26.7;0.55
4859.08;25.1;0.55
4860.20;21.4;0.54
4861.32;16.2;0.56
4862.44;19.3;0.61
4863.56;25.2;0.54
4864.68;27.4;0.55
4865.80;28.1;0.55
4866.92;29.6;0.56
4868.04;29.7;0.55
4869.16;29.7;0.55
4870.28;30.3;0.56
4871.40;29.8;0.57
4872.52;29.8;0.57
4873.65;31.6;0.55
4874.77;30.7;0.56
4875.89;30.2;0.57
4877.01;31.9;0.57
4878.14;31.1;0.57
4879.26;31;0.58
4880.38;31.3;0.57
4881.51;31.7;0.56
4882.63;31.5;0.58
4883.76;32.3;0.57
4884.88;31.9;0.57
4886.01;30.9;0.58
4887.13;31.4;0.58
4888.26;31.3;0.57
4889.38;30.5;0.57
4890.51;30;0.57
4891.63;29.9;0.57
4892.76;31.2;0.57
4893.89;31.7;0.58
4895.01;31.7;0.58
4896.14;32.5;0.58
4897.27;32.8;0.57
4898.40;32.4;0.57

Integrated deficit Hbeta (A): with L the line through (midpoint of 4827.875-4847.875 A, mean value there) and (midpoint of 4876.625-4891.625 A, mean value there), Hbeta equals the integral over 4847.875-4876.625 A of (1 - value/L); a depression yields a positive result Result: 3.1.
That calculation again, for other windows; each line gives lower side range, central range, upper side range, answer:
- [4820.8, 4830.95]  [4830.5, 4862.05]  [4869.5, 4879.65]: 1.4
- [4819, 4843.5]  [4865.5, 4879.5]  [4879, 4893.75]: 0.5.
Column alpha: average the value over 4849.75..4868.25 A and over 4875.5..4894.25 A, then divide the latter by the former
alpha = 1.2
